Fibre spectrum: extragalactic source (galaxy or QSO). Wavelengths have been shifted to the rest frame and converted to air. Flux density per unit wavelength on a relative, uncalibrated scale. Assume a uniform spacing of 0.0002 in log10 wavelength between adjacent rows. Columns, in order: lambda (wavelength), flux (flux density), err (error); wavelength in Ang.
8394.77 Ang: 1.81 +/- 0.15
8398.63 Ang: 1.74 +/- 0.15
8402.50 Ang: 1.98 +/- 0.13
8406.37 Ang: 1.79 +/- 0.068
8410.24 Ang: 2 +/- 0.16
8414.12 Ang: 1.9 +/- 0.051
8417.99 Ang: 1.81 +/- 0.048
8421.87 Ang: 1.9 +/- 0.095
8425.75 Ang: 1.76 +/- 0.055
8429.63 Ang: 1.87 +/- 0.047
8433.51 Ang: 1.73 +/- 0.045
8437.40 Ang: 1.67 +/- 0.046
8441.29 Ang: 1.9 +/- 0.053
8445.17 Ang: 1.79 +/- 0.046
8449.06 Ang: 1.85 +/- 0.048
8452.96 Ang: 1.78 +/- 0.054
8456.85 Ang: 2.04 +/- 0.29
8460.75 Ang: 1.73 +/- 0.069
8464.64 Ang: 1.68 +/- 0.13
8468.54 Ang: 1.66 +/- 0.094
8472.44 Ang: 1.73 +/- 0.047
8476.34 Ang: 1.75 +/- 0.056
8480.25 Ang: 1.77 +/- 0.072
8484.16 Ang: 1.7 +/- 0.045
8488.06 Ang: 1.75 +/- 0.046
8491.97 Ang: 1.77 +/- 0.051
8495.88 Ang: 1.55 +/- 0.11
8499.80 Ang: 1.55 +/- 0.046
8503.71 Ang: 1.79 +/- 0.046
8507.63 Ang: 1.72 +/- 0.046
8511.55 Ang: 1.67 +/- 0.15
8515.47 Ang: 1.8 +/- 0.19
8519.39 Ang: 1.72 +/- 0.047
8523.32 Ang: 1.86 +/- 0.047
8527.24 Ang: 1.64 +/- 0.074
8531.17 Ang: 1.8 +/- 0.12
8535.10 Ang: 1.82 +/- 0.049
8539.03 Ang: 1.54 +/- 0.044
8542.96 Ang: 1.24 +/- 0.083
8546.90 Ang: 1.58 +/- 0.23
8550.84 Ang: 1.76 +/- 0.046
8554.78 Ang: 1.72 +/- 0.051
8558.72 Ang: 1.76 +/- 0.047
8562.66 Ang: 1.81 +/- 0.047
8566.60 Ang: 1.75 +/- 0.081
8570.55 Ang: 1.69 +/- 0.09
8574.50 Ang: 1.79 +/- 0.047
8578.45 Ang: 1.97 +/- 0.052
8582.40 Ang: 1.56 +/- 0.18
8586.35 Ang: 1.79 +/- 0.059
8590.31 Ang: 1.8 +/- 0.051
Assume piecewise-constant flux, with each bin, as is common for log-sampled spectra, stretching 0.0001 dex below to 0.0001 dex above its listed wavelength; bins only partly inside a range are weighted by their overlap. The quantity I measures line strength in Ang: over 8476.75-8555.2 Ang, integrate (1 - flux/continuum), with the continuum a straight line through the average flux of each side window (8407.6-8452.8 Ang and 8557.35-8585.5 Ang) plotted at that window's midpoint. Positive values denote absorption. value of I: 4.5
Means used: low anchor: 1.83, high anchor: 1.76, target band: 1.69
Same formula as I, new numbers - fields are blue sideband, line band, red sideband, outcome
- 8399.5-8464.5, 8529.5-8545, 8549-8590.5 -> 1.6 Ang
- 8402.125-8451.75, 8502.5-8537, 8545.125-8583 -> 0.4 Ang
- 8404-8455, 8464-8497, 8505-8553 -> 0.8 Ang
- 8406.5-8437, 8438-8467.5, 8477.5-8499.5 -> -0.6 Ang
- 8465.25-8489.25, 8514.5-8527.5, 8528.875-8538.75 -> -0.1 Ang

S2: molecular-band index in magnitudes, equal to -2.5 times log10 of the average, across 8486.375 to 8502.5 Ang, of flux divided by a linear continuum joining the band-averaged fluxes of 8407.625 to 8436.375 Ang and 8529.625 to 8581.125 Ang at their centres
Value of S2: 0.07 mag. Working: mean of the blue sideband 1.85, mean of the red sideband 1.71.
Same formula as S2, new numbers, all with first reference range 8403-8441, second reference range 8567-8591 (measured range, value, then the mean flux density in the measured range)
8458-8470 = 0.06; 1.71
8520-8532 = 0.02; 1.76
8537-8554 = 0.15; 1.54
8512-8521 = 0.03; 1.75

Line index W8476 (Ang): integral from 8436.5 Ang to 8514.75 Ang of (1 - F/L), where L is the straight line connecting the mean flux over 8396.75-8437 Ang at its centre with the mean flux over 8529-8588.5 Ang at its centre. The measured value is 1.8 Ang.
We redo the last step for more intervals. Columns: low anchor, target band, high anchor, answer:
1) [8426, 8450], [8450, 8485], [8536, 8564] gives -0.2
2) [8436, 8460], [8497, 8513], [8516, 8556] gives 0.5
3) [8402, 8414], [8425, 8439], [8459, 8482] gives 0.6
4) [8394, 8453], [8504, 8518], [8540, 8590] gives 0.1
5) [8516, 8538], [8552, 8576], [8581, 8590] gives -0.4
